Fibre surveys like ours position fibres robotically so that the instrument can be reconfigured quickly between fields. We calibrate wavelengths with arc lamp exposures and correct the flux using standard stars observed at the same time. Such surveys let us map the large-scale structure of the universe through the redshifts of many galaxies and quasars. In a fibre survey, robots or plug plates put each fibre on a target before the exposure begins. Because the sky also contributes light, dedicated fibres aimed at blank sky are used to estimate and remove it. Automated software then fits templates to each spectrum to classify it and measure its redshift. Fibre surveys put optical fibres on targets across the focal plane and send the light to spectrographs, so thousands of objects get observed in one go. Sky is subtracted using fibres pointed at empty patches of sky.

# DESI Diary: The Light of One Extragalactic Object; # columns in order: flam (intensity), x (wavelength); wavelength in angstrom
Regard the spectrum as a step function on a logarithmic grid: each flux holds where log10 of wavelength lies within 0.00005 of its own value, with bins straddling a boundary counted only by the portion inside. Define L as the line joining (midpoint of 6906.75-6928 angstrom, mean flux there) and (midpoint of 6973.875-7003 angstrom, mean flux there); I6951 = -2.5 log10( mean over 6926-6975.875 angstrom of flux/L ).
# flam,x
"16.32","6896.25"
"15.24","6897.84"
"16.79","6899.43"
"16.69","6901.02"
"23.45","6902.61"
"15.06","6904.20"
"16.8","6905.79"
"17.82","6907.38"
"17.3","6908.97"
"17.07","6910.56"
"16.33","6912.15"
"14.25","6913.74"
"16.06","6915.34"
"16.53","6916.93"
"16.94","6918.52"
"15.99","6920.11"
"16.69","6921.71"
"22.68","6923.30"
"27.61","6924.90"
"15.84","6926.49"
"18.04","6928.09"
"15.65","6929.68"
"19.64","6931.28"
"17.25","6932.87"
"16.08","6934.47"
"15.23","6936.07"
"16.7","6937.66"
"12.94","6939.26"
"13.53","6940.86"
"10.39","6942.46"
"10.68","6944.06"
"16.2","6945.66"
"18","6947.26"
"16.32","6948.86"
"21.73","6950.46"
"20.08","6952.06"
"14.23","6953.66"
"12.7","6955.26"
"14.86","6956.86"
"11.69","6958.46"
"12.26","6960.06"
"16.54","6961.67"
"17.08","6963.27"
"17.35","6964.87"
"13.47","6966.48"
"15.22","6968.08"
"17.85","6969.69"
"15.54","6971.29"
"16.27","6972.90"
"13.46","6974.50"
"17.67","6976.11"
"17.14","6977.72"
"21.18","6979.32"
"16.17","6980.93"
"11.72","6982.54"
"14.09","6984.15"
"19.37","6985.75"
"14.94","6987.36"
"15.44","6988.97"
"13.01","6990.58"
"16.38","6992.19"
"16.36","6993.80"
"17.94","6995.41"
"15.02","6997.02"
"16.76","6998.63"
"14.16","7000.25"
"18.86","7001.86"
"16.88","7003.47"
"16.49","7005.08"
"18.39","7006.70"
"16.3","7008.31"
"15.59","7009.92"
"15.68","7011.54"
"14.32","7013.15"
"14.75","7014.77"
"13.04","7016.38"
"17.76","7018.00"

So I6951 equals 0.09 mag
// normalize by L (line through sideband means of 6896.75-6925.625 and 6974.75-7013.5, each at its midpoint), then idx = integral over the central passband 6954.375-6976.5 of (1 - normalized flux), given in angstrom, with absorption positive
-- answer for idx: 2.2 angstrom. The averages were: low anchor 17.7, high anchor 16.2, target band 15.1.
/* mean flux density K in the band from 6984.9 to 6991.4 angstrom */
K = 15.7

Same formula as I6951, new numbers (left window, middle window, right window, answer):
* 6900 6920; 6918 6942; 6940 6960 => -0.09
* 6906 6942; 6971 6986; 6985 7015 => 0.02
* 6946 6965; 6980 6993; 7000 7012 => 0.08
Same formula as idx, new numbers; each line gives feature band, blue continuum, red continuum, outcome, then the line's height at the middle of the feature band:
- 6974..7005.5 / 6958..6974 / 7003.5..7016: -1.0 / 15.7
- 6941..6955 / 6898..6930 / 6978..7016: 1.1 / 17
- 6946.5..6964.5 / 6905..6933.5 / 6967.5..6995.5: 0.8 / 16.7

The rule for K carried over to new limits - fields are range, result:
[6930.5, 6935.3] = 17.6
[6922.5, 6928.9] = 21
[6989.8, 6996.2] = 15.9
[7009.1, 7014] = 15.2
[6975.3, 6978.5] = 17.4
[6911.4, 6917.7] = 15.8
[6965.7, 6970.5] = 15.5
